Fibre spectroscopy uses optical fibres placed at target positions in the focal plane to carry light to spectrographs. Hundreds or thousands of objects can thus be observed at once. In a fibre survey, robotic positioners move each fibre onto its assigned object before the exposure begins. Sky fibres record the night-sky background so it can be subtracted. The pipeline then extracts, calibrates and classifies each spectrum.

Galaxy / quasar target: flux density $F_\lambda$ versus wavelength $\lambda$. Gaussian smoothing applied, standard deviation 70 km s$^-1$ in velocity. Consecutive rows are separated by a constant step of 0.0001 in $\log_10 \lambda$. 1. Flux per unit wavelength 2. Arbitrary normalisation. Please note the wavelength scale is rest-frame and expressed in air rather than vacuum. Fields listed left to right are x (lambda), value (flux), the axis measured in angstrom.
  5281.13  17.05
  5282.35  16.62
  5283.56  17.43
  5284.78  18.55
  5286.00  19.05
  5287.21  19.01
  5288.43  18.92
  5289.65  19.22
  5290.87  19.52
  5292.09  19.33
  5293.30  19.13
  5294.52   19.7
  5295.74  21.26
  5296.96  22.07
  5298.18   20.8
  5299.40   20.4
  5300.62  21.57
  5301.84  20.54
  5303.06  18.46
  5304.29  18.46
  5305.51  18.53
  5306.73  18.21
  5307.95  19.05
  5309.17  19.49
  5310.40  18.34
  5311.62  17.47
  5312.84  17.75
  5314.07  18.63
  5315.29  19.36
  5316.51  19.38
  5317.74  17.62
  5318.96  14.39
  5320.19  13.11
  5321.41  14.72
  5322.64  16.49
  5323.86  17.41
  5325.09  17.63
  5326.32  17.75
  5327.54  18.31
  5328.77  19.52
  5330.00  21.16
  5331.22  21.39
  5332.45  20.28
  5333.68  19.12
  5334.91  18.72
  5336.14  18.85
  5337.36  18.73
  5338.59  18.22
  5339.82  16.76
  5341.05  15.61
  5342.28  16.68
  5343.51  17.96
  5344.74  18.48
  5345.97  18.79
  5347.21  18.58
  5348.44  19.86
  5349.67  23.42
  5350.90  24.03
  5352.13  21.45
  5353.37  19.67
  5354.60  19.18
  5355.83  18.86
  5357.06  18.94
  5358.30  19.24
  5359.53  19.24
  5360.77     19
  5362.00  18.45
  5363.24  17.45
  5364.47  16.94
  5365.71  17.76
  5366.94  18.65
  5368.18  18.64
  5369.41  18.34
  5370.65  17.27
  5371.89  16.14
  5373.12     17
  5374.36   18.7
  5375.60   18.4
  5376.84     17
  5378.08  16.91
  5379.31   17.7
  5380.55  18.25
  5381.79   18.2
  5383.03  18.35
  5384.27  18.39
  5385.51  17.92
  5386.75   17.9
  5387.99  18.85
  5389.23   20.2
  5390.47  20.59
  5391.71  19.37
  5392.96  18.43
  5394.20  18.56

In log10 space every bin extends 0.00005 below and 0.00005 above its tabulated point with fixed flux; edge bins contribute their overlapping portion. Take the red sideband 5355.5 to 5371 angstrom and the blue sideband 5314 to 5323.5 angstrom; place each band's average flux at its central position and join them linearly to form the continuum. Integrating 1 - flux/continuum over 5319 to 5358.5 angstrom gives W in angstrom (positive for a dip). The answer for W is -2.8 angstrom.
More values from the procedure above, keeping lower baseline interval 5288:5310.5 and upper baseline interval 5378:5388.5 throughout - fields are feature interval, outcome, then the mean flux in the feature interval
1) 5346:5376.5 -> -0.7 angstrom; 18.9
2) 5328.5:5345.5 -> 0.3 angstrom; 18.7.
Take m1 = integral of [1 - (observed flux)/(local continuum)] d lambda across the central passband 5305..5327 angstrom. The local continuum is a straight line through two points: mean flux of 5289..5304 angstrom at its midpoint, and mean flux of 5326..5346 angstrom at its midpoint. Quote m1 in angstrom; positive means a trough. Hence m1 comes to 2.1 angstrom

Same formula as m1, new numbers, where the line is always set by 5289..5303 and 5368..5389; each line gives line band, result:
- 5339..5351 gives 0.0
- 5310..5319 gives 0.8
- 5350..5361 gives -0.9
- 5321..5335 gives 0.5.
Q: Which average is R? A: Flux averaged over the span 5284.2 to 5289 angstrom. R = 18.9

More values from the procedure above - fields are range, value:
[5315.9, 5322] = 15.8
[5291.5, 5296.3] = 19.9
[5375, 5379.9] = 17.5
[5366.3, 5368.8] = 18.7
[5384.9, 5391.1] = 19.1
